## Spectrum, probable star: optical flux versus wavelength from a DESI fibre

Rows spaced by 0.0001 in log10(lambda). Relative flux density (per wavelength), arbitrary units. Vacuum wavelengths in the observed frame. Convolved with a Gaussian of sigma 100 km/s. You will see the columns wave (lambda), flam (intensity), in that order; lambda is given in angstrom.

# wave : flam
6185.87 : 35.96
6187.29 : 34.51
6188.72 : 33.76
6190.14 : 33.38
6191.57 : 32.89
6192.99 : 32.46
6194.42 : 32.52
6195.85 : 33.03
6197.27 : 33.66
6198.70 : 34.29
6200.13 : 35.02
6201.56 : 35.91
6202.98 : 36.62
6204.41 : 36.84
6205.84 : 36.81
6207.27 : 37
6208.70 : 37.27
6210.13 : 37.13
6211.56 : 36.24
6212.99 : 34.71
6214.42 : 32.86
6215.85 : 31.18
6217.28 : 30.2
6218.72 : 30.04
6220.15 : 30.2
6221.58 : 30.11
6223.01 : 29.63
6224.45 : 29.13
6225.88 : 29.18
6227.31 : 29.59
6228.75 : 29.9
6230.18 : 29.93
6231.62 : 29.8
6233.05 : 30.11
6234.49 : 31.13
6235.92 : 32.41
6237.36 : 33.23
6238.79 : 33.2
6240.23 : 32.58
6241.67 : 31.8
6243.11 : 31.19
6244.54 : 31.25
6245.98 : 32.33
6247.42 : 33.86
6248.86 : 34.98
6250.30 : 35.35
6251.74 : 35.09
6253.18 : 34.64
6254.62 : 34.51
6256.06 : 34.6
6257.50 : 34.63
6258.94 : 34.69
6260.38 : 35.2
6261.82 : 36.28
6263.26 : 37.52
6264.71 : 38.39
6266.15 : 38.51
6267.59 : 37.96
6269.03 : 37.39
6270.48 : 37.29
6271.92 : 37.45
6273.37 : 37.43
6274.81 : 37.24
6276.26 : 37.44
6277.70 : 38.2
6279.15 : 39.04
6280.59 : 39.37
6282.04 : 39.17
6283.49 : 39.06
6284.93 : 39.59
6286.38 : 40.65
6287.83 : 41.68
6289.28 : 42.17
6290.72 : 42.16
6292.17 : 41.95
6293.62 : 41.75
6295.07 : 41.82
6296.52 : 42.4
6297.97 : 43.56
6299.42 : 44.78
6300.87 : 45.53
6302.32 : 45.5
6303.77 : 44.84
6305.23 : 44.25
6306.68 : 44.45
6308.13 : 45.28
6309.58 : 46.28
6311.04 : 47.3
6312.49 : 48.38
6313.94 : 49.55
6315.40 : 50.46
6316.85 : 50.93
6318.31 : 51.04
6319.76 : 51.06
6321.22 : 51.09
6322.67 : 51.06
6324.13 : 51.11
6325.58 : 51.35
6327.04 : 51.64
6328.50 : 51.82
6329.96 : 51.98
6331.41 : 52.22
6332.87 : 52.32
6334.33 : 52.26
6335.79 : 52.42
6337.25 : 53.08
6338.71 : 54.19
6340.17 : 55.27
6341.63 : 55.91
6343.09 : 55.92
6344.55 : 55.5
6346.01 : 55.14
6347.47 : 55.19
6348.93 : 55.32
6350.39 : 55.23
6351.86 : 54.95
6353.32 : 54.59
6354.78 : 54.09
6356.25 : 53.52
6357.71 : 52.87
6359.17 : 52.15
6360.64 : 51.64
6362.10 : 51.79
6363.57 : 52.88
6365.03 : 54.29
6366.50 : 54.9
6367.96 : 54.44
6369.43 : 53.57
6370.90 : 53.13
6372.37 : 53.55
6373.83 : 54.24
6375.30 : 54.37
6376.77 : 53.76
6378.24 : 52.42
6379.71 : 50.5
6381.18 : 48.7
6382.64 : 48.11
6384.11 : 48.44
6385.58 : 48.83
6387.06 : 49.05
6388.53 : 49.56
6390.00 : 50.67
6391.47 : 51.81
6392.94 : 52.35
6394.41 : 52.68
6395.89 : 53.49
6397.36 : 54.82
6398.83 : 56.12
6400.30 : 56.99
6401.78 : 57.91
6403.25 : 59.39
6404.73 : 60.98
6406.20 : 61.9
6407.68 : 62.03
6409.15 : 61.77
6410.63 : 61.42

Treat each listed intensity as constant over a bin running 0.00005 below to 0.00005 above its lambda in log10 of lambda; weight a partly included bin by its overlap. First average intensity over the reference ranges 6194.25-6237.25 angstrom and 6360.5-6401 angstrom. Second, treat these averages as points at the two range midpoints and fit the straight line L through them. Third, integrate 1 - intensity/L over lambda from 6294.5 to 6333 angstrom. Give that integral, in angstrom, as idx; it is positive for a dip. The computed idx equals -3.2 angstrom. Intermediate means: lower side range 32.8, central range 48.2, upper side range 52.4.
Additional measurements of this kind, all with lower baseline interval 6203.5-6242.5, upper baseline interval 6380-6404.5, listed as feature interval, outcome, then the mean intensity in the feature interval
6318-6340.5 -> -3.52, 52.1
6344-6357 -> -1.98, 54.8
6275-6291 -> -0.08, 39.7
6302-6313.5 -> -0.93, 45.9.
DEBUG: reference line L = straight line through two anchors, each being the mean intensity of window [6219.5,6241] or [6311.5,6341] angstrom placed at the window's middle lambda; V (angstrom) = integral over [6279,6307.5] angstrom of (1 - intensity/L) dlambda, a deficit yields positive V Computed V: 1.4 angstrom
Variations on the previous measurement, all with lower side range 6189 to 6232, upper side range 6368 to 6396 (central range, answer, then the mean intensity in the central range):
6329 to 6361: -4.30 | 53.9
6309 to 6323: -1.68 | 49.7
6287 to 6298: -0.06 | 42.1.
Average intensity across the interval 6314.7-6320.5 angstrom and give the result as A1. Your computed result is 50.9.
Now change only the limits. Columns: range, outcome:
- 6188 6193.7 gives 33.1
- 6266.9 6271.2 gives 37.5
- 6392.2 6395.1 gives 52.6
